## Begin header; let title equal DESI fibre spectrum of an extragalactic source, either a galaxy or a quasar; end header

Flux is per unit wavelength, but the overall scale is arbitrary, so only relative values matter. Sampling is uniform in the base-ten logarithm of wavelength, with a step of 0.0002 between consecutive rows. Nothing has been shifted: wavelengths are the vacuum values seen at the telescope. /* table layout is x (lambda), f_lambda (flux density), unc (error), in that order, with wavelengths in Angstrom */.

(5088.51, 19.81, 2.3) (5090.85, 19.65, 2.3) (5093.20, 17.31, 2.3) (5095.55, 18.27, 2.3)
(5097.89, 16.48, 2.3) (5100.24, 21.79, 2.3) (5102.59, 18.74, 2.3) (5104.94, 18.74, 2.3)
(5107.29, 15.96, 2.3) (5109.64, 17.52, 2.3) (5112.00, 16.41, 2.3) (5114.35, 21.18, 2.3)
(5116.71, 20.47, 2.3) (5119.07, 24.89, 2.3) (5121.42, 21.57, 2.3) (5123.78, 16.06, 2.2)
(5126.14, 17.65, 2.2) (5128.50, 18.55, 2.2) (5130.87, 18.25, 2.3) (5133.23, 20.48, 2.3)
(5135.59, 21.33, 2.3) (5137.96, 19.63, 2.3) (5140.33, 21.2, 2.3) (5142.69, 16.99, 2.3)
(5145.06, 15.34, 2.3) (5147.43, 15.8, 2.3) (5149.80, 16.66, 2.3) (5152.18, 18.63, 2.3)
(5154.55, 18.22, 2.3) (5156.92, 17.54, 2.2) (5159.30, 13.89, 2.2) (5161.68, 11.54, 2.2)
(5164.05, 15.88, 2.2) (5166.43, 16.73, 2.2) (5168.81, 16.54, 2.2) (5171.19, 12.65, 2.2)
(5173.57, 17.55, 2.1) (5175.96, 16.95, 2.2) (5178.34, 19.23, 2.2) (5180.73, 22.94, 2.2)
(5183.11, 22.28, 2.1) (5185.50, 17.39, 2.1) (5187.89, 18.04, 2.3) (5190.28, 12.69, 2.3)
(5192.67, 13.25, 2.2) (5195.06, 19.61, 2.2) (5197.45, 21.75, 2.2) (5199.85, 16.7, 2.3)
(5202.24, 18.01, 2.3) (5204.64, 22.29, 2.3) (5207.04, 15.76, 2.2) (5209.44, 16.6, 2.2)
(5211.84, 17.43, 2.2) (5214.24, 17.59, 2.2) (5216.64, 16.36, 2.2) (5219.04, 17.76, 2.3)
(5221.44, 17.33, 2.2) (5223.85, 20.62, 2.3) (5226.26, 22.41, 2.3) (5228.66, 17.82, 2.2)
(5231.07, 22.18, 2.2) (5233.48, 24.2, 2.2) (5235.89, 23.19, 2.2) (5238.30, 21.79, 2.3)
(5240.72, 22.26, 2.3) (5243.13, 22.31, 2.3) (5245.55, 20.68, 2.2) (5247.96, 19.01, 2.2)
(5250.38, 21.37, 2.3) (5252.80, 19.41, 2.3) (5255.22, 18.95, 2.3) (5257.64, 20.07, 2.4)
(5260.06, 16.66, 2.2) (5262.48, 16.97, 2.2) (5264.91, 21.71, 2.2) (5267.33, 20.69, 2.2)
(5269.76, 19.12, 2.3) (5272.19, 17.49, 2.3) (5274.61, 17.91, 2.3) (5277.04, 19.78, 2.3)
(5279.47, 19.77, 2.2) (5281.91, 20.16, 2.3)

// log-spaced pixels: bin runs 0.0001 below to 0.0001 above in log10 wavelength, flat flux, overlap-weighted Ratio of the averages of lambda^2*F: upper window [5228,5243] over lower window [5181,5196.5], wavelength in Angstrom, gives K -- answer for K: 1.3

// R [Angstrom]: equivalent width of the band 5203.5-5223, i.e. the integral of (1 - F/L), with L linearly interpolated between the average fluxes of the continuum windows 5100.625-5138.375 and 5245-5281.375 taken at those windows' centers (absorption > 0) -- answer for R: 1.6 Angstrom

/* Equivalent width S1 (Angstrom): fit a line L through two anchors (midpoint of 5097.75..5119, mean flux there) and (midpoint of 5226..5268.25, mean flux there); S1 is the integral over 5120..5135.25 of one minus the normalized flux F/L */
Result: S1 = 0.2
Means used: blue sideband 19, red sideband 20.6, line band 19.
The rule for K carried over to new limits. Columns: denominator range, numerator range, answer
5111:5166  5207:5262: 1.13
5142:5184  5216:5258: 1.25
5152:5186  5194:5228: 1.10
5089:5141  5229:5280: 1.11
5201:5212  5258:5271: 1.08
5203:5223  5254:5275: 1.09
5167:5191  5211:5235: 1.12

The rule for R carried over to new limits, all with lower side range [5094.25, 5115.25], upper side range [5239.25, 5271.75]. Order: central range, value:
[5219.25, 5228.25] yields 0.0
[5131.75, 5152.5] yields 0.3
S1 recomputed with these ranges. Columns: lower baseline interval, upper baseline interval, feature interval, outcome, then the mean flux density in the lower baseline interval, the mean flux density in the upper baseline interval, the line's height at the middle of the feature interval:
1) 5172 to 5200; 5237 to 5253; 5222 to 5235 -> -0.6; 18.2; 21.1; 20.3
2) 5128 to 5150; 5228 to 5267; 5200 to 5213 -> 1.2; 18.5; 20.6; 19.8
